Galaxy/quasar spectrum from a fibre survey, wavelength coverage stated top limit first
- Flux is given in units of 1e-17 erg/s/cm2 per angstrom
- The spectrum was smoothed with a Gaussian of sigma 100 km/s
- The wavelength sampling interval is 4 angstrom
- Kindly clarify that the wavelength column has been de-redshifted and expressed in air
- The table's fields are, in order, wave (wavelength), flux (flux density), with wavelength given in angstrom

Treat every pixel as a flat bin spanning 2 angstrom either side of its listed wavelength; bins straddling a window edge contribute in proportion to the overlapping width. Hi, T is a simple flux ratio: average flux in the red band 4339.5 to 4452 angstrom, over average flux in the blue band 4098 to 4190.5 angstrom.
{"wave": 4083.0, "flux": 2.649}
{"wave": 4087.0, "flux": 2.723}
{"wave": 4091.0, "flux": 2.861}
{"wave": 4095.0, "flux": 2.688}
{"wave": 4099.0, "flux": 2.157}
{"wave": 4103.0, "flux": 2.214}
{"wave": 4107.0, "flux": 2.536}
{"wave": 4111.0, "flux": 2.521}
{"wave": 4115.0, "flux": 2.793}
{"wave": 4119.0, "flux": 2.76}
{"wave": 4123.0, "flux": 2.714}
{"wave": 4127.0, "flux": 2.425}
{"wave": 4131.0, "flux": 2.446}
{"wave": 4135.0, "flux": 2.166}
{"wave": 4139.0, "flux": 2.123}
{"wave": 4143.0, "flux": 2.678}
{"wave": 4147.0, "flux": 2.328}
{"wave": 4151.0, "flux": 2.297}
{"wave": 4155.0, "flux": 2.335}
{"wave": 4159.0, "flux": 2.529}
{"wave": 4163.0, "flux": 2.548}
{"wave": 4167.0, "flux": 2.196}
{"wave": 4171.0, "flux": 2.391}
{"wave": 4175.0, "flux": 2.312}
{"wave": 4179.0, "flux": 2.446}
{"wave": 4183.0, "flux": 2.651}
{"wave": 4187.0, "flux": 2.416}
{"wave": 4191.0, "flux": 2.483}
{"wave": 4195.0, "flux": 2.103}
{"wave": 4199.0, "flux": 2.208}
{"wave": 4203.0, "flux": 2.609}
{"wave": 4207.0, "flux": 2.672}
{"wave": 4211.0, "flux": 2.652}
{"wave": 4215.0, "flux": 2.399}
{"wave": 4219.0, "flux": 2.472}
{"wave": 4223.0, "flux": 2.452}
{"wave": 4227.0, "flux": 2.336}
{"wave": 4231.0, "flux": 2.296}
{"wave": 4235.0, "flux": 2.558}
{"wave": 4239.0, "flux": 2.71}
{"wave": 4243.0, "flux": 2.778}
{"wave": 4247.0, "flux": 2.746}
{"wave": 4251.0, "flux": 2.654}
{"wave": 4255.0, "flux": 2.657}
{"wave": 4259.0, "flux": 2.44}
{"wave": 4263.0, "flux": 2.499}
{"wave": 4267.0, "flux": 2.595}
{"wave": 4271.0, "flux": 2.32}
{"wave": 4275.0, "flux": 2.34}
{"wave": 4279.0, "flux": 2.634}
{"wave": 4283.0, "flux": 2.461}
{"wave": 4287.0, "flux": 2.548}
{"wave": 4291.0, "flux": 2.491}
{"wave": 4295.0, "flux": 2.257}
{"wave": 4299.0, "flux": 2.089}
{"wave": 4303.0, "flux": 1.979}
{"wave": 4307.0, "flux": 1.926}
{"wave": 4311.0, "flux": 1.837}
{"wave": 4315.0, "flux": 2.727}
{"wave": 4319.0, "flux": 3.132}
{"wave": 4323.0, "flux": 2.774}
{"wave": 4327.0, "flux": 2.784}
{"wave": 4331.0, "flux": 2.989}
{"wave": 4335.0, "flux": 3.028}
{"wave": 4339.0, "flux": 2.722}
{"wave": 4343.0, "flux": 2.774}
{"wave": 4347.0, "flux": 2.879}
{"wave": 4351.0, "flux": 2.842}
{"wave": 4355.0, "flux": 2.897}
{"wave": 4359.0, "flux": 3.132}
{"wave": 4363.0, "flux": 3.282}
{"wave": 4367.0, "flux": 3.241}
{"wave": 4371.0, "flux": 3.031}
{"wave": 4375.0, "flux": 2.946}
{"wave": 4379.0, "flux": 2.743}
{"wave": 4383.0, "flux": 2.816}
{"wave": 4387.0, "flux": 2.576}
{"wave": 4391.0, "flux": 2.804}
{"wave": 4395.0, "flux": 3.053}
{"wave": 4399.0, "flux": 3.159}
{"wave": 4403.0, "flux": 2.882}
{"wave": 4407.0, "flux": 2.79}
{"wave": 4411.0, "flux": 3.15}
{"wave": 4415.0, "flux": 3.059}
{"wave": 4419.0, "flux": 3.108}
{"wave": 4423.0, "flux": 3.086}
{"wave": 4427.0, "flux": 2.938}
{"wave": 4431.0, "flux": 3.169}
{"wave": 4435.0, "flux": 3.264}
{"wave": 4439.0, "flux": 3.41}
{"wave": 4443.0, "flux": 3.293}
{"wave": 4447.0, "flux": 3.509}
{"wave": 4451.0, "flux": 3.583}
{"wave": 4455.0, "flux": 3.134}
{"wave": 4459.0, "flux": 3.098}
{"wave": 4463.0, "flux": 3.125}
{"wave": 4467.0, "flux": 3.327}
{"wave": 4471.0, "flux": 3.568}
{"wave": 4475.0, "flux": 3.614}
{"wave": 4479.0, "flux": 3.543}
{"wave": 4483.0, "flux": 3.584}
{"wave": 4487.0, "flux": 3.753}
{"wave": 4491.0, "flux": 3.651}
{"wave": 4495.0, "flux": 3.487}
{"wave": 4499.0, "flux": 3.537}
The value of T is 1.25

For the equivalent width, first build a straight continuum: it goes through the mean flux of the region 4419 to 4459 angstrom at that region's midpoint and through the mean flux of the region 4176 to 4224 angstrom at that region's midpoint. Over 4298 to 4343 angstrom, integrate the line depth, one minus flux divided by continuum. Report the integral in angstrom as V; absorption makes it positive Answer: 4.69 angstrom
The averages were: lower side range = 2.46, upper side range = 3.25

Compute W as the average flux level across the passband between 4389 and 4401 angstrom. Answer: 3.01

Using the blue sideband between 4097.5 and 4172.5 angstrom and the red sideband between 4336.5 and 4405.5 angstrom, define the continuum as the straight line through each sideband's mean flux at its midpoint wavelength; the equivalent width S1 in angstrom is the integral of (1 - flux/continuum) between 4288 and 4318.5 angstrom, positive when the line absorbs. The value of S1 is 5.9 angstrom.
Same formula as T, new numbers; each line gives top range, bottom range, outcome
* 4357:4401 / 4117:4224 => 1.22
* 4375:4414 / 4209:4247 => 1.14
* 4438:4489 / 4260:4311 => 1.47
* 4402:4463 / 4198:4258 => 1.24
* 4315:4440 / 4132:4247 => 1.22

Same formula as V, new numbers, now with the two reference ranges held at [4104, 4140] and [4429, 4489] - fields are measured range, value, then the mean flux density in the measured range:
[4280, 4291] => 1.6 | 2.51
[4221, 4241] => 2.3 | 2.47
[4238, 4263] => 1.7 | 2.65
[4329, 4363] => 1.8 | 2.93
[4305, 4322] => 3.3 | 2.43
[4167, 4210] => 4.1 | 2.42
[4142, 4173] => 2.3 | 2.4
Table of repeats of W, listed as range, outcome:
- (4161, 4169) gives 2.37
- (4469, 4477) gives 3.59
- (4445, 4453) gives 3.55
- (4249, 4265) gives 2.56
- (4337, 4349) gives 2.79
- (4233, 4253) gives 2.69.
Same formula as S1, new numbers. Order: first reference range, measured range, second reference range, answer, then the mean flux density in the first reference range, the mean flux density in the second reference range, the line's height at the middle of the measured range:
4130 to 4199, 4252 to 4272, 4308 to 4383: 0.9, 2.37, 2.86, 2.64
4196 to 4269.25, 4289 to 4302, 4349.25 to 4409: 2.2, 2.53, 2.95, 2.71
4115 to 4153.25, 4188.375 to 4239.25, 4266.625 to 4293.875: 0.3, 2.46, 2.47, 2.46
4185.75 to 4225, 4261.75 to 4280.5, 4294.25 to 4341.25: 0.2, 2.45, 2.53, 2.49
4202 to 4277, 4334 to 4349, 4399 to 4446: 0.1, 2.54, 3.12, 2.86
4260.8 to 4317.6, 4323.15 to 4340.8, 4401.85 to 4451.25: -1.9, 2.34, 3.16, 2.6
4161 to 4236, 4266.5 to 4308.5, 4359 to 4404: 5.7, 2.43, 2.97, 2.69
